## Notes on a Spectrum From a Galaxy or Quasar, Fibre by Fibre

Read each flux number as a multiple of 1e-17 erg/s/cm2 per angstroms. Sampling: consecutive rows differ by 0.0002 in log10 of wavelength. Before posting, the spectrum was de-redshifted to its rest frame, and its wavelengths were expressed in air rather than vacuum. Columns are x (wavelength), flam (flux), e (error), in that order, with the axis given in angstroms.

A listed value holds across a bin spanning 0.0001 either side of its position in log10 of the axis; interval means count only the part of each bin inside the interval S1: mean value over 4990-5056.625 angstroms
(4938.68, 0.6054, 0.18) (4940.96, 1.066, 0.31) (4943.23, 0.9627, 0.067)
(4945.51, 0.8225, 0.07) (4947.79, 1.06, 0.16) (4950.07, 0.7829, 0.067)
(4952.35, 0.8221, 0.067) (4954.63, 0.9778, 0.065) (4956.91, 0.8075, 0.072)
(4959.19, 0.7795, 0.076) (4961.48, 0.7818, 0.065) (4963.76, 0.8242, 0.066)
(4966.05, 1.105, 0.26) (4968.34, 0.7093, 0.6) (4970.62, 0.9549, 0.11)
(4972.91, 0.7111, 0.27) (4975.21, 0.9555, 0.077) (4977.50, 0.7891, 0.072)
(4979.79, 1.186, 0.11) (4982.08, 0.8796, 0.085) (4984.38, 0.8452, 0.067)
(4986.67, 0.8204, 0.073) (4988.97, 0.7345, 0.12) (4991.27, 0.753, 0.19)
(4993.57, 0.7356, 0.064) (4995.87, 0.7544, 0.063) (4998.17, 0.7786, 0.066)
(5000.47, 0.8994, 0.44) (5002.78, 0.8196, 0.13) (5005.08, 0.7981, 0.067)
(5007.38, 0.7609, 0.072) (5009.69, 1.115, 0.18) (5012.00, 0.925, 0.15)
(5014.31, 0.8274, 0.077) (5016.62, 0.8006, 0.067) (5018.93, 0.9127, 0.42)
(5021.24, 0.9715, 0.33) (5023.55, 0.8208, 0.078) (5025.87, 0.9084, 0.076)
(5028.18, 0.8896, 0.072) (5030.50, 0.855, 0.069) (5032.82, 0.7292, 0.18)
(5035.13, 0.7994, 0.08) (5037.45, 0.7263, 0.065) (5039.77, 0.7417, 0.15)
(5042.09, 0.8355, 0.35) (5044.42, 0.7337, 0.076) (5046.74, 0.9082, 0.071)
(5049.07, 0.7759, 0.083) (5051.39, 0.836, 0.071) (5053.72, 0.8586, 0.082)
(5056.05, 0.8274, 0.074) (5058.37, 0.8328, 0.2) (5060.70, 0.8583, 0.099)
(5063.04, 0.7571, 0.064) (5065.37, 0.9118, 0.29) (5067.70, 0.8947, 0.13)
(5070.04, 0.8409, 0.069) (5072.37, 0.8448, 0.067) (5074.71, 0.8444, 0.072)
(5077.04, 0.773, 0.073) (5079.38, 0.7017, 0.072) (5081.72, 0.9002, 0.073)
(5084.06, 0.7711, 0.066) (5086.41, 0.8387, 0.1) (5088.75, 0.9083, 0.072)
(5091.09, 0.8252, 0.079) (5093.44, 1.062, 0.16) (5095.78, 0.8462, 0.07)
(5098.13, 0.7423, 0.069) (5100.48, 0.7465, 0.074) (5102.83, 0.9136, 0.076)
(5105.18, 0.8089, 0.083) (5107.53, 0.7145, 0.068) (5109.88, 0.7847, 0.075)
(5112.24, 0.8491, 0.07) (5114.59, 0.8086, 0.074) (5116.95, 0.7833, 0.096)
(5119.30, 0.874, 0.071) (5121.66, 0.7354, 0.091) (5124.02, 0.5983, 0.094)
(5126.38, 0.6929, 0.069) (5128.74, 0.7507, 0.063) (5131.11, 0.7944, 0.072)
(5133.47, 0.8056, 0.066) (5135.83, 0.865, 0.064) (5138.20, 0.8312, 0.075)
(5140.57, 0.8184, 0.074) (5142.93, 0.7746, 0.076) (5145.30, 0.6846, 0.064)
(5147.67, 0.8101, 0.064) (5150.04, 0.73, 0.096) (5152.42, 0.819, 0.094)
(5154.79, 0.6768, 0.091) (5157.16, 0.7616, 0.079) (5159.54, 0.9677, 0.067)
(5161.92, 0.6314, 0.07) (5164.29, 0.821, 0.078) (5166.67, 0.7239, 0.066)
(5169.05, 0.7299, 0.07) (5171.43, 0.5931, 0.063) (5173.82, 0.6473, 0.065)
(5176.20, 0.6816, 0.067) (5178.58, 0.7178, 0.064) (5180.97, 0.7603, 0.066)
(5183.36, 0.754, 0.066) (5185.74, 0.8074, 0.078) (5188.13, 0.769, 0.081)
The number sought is 0.831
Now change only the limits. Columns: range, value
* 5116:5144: 0.777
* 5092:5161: 0.794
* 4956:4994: 0.848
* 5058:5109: 0.833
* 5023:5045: 0.805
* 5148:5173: 0.746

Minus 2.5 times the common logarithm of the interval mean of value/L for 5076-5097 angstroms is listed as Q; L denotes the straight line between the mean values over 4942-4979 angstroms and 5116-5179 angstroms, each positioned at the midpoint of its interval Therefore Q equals -0.08 mag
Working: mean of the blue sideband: 0.869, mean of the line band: 0.848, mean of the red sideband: 0.753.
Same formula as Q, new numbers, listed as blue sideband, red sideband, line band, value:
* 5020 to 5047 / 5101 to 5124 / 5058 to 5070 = -0.05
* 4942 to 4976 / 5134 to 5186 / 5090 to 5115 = -0.05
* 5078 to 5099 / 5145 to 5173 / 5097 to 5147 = 0.02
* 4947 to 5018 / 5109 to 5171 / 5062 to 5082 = -0.03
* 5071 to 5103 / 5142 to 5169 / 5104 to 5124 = 0.03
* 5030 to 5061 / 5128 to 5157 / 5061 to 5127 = -0.03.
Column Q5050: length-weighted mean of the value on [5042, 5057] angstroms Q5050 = 0.824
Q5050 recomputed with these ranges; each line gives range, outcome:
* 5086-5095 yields 0.913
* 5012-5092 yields 0.833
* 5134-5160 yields 0.79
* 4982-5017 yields 0.827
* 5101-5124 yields 0.796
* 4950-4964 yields 0.829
